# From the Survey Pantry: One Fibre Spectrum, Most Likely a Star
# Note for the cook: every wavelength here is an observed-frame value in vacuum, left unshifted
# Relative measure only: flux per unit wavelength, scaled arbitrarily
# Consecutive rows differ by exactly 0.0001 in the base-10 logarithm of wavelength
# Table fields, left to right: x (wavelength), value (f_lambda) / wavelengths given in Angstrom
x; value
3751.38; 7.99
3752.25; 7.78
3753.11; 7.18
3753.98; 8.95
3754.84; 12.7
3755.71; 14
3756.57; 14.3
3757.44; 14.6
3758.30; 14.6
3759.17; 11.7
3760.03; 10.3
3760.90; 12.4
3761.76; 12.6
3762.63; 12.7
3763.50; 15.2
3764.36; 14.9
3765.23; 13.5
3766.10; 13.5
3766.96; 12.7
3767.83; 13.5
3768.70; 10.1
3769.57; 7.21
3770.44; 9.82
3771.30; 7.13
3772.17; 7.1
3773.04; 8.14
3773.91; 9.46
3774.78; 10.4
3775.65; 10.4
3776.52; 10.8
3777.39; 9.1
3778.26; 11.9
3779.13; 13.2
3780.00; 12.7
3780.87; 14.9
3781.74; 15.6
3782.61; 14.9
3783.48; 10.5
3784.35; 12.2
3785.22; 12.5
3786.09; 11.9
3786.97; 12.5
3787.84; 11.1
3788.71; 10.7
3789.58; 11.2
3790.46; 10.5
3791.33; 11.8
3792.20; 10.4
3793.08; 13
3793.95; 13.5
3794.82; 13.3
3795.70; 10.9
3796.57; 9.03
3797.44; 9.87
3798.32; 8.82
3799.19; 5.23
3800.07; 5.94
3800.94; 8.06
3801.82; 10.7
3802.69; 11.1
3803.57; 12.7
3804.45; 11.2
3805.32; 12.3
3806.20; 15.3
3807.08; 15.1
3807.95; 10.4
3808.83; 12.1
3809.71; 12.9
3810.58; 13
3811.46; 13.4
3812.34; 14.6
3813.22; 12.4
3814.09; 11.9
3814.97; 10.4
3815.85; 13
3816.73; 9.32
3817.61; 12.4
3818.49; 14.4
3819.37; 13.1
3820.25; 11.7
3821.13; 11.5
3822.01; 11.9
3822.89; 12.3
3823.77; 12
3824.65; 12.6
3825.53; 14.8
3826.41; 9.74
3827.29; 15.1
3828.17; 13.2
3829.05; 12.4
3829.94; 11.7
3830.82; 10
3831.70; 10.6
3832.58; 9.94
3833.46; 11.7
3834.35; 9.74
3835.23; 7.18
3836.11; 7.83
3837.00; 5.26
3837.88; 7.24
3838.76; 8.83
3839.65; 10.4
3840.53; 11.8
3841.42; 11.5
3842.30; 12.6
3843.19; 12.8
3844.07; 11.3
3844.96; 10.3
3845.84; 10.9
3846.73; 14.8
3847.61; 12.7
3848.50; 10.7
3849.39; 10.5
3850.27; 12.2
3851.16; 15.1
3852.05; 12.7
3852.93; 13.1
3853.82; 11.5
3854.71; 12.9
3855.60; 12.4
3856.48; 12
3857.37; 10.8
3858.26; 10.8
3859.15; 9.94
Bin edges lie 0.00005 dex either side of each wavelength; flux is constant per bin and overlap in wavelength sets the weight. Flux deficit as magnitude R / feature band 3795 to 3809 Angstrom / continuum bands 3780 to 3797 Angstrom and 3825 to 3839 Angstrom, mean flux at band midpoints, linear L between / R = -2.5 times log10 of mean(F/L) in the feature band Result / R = 0.10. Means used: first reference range 12.1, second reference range 10.4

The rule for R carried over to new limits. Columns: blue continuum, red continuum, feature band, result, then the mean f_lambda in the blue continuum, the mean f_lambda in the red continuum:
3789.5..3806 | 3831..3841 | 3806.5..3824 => -0.24 mag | 10.6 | 9.17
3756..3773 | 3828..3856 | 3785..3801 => 0.10 mag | 11.9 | 11.1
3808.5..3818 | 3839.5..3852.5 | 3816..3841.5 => 0.11 mag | 12.3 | 12.1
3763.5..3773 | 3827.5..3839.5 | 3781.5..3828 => -0.15 mag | 11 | 9.78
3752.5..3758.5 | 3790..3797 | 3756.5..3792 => 0.01 mag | 12.1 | 11.6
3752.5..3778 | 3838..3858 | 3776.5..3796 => -0.07 mag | 11.3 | 11.8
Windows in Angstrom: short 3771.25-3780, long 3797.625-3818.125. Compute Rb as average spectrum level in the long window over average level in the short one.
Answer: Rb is 1.14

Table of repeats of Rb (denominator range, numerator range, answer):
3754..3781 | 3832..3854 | 0.93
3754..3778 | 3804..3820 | 1.09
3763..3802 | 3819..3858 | 1.03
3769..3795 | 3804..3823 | 1.11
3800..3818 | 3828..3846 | 0.86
